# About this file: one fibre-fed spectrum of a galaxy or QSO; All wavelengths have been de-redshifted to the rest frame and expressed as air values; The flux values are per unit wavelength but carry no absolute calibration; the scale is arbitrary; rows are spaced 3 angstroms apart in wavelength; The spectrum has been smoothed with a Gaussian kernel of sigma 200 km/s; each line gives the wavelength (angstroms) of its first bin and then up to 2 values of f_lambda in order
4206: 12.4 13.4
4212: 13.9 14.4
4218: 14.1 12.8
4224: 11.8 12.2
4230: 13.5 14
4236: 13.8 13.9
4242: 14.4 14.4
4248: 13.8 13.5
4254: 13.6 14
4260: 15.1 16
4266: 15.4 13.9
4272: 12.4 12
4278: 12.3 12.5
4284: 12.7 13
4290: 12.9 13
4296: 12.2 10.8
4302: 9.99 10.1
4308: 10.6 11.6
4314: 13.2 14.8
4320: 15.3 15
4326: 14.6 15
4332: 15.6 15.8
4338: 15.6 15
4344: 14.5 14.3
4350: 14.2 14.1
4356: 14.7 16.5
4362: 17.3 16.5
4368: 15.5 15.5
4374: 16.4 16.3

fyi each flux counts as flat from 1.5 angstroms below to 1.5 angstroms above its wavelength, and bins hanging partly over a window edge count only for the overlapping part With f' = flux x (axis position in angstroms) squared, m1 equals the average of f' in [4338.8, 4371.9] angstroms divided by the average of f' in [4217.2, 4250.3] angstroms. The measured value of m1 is 1.20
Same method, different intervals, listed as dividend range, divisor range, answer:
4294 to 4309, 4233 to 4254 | 0.80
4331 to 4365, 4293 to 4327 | 1.24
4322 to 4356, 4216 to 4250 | 1.15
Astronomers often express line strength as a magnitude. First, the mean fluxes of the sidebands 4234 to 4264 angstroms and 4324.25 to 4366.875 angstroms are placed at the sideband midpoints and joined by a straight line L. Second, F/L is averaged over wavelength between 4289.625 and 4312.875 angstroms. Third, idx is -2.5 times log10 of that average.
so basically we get 0.29 mag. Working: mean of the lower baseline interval 14.2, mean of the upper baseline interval 15.3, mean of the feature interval 11.4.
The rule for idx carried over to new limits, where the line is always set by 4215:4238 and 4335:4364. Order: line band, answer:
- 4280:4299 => 0.136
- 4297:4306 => 0.355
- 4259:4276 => -0.021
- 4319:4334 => -0.021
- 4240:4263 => -0.045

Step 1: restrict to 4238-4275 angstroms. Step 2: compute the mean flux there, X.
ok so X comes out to 14.1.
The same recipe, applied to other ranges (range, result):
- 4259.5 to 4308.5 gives 12.6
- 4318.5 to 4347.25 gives 15.1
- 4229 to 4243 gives 13.9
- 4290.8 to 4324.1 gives 12.4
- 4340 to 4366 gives 15.2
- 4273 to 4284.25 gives 12.3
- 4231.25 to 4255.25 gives 13.9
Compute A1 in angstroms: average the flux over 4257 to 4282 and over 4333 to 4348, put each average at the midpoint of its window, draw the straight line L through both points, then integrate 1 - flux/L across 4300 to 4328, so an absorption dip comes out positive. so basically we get 3.5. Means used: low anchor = 13.7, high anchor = 15.1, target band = 12.8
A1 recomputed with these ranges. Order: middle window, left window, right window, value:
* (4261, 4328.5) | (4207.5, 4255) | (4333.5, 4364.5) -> 7.0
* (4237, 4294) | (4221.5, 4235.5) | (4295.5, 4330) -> -3.4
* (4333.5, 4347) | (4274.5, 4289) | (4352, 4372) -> -0.2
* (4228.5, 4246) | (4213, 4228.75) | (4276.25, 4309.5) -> -1.6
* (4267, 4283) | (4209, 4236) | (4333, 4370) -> 1.6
